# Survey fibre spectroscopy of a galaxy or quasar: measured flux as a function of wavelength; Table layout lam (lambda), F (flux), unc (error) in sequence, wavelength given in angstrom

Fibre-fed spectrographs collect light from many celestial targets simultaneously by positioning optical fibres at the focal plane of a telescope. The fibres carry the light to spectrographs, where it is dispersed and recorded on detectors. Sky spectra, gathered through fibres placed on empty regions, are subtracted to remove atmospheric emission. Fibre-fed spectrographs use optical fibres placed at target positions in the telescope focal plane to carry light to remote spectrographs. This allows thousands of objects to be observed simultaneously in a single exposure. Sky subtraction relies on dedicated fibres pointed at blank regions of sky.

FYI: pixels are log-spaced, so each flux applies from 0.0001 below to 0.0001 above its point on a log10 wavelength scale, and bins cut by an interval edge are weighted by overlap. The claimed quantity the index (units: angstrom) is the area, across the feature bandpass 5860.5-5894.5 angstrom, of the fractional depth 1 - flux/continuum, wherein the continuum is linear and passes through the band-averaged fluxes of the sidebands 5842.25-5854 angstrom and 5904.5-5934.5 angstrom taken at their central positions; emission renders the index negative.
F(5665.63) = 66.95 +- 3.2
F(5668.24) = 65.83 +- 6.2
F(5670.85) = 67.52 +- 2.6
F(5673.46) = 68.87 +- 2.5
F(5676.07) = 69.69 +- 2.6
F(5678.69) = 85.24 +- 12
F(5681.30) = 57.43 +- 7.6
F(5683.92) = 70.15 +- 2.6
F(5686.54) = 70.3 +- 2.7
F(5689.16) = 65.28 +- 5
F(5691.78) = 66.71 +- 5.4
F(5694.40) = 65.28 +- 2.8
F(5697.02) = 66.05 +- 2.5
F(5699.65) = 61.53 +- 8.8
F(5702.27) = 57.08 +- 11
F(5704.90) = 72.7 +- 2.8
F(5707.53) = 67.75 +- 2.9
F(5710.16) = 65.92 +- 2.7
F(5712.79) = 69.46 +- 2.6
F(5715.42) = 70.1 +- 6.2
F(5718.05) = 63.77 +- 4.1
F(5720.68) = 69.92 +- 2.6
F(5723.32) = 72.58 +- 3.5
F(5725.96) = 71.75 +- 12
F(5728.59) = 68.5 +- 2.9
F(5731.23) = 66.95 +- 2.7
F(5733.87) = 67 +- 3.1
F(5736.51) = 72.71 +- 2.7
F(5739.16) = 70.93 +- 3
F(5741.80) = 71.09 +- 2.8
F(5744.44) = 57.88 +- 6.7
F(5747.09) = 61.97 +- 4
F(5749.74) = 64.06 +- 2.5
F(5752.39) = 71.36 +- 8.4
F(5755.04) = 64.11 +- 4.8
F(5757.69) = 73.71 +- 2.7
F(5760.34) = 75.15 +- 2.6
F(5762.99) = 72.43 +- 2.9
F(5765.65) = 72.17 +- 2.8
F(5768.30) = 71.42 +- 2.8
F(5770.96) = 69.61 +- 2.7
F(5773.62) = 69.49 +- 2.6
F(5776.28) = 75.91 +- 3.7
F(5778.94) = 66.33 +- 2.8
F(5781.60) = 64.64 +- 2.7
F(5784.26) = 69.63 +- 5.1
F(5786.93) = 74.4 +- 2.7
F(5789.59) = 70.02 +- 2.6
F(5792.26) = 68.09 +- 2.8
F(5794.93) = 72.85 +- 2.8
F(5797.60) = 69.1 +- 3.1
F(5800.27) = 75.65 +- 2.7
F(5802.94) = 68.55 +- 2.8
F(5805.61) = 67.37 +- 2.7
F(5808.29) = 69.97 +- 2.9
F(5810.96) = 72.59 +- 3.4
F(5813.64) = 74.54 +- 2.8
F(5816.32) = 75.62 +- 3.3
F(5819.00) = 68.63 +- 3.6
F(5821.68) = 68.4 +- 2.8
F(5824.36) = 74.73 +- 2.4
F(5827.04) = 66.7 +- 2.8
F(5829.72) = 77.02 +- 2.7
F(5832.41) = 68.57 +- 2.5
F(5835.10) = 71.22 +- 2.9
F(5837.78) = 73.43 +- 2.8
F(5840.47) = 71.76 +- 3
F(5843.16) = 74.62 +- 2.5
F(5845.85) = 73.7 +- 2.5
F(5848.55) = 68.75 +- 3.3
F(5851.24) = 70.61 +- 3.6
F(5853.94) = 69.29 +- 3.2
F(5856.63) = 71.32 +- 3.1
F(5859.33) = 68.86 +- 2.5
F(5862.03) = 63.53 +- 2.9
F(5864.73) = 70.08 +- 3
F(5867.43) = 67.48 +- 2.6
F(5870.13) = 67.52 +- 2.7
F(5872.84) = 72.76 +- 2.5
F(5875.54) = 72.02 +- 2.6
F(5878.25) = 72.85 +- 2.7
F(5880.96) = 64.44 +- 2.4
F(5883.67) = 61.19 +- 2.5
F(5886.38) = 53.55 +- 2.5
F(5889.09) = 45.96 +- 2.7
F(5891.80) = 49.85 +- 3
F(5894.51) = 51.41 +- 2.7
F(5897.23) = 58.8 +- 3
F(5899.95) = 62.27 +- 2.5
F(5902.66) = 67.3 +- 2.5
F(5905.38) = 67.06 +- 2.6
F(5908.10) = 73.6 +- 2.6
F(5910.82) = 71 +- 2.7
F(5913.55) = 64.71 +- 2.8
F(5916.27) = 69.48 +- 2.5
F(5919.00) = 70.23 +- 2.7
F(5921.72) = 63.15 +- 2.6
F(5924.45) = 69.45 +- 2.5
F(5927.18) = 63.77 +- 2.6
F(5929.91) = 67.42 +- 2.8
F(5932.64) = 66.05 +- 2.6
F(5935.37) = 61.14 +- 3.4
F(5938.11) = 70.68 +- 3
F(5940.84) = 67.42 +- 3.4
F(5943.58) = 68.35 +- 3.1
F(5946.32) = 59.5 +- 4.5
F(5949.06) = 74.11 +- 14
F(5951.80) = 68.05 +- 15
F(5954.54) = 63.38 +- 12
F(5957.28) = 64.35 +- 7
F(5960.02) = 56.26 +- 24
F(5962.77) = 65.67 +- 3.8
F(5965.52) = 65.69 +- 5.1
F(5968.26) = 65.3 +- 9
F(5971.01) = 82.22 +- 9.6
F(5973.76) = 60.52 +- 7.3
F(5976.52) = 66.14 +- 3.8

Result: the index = 3.4 angstrom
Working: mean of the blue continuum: 71.5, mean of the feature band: 63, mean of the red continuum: 67.7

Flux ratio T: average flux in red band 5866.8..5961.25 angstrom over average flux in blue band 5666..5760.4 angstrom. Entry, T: 1.0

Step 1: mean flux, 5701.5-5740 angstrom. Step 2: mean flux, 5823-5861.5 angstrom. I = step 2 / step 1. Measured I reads 1.04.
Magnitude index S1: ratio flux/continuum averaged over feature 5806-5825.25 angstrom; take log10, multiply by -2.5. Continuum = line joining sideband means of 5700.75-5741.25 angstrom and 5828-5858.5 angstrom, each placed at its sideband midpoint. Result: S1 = -0.01 mag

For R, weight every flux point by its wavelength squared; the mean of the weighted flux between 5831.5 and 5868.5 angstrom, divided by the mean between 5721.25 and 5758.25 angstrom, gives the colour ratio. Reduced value 1.1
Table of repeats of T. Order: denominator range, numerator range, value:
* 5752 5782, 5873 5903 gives 0.85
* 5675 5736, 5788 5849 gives 1.05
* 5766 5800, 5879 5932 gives 0.90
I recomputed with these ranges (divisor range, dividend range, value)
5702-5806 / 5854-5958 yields 0.94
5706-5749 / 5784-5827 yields 1.05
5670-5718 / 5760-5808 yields 1.05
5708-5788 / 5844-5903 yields 0.94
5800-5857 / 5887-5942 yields 0.89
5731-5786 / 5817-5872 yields 1.02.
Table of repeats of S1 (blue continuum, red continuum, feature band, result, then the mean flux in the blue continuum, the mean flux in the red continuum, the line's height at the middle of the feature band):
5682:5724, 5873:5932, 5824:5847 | -0.12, 66.9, 64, 65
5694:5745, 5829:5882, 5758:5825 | -0.03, 67.6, 70.4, 69.1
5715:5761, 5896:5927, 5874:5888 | 0.04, 68.4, 66.9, 67.2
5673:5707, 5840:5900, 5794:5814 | -0.08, 67.4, 65.3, 66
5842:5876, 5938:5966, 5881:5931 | 0.08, 70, 65.5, 67.7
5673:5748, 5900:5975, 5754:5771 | -0.06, 67.8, 66.8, 67.5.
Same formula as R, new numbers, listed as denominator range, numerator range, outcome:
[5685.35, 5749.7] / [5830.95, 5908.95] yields 1.04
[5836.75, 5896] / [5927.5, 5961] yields 1.02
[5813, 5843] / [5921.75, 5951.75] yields 0.96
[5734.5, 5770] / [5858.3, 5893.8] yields 0.96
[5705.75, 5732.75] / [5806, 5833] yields 1.08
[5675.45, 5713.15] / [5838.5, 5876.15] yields 1.10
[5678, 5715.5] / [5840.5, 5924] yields 1.05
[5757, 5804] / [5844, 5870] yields 1.00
